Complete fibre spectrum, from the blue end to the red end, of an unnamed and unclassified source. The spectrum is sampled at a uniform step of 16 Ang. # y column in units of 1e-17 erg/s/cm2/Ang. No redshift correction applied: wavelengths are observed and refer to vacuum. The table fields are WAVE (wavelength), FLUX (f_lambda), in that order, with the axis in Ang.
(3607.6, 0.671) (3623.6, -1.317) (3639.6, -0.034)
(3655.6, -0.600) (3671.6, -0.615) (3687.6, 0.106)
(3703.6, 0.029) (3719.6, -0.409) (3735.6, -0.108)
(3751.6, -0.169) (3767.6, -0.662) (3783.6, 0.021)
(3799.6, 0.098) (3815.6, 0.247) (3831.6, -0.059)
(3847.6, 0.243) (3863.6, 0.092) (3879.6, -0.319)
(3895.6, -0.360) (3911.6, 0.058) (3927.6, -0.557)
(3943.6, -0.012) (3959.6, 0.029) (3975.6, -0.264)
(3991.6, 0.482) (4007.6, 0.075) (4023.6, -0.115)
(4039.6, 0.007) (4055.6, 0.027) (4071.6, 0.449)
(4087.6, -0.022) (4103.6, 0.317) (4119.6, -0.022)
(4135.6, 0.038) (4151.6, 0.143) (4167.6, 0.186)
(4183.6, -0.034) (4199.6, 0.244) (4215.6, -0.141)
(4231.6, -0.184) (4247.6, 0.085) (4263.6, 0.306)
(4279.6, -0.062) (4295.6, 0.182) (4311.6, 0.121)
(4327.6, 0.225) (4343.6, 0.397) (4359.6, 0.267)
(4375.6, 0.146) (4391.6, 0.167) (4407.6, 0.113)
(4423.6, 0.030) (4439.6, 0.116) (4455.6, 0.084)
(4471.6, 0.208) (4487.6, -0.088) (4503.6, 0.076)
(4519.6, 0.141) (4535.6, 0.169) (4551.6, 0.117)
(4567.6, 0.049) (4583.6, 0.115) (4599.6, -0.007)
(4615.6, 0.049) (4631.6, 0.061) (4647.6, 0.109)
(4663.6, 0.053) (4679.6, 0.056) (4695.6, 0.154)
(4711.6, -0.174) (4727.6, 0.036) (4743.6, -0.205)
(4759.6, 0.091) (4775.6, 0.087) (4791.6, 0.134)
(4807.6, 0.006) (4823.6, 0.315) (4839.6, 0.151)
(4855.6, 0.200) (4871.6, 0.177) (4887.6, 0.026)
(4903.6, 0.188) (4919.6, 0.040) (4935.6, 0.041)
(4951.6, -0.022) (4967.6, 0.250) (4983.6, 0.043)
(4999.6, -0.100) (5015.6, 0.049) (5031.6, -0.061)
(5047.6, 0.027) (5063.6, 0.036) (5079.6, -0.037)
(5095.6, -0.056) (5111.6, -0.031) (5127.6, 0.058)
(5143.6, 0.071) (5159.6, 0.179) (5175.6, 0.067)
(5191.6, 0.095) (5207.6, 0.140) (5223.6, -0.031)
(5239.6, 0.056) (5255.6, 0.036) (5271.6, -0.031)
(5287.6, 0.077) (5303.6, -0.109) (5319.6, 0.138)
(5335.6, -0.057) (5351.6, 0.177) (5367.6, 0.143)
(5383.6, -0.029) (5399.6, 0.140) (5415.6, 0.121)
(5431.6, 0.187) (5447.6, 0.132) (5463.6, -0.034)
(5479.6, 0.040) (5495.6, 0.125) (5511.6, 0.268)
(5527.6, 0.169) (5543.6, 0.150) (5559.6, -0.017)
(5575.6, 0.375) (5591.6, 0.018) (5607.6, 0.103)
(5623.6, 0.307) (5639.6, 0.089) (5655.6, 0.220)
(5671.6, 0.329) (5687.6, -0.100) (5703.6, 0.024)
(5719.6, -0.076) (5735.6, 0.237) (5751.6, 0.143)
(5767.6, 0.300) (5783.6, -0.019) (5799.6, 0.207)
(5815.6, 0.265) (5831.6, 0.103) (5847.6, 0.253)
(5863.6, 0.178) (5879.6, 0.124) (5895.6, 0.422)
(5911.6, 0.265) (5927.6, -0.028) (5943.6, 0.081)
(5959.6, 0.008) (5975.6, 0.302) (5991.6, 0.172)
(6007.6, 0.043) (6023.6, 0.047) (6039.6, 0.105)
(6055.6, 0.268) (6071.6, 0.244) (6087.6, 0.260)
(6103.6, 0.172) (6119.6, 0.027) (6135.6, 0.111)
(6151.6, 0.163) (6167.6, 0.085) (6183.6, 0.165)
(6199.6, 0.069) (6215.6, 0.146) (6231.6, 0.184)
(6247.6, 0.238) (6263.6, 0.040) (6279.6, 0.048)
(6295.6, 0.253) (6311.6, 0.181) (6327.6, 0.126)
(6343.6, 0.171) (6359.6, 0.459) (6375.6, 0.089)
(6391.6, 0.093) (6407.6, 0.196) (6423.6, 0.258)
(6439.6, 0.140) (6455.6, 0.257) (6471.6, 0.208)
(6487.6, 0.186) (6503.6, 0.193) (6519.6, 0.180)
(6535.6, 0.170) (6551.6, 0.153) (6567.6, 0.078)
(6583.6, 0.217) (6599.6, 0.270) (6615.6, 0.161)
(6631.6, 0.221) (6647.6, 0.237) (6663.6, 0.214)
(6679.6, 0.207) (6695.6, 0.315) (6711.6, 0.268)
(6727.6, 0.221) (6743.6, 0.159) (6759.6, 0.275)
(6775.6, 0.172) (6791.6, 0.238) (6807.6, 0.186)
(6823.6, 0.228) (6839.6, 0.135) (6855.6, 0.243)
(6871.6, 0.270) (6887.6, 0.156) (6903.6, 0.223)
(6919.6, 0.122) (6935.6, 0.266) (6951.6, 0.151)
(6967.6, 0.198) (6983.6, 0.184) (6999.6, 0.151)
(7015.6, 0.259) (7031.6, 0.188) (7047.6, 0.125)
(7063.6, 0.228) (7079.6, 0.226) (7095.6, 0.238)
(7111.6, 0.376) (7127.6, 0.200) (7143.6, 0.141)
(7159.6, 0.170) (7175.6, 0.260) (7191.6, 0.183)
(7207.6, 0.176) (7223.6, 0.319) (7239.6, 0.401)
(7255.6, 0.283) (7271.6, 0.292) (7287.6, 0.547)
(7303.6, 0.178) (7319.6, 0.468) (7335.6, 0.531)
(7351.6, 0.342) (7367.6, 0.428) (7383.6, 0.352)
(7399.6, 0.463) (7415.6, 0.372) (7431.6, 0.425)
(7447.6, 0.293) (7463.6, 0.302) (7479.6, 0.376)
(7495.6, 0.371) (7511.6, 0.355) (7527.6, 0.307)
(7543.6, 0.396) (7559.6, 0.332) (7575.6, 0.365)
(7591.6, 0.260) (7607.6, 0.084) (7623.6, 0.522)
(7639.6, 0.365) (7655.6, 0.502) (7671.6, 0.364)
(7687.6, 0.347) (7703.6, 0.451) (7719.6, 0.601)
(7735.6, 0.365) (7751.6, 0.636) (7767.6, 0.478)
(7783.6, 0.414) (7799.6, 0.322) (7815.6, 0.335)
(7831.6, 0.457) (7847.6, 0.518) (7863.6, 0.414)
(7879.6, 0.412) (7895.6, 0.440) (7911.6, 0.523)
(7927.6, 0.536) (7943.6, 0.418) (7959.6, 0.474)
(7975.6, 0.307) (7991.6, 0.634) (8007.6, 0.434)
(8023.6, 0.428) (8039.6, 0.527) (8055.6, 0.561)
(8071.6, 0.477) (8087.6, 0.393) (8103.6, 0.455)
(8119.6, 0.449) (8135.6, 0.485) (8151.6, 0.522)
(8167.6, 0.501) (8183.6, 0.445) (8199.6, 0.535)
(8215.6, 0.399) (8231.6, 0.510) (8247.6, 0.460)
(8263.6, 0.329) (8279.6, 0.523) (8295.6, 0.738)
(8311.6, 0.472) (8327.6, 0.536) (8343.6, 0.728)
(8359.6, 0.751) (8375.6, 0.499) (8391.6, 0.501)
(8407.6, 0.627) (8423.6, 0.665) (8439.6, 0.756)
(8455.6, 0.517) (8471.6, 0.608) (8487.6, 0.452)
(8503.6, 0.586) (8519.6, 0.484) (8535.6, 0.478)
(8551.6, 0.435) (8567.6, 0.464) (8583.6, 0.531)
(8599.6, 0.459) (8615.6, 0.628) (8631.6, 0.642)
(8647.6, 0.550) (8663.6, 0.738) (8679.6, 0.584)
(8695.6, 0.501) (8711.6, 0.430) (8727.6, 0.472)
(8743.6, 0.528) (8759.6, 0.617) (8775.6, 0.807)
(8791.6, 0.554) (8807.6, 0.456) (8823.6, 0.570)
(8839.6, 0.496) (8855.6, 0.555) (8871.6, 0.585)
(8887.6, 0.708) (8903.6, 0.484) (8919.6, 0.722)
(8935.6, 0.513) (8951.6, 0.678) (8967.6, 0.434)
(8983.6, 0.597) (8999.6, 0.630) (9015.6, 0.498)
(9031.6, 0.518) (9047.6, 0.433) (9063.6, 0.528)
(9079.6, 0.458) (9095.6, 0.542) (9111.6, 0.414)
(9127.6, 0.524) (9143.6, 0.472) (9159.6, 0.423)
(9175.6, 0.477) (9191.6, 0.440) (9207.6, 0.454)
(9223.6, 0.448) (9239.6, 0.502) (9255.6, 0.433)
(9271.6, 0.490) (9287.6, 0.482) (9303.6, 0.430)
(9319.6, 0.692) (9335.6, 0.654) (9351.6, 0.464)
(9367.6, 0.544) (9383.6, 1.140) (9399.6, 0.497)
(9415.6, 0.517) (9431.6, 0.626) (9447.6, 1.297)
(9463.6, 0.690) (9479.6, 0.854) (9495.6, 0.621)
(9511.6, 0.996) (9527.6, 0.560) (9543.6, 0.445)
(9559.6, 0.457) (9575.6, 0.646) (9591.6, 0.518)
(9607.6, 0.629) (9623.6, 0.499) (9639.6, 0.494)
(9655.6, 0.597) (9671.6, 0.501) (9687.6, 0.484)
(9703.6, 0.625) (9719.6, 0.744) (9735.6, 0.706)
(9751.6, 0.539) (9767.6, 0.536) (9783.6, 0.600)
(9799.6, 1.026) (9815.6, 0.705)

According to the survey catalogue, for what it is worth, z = 0.814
